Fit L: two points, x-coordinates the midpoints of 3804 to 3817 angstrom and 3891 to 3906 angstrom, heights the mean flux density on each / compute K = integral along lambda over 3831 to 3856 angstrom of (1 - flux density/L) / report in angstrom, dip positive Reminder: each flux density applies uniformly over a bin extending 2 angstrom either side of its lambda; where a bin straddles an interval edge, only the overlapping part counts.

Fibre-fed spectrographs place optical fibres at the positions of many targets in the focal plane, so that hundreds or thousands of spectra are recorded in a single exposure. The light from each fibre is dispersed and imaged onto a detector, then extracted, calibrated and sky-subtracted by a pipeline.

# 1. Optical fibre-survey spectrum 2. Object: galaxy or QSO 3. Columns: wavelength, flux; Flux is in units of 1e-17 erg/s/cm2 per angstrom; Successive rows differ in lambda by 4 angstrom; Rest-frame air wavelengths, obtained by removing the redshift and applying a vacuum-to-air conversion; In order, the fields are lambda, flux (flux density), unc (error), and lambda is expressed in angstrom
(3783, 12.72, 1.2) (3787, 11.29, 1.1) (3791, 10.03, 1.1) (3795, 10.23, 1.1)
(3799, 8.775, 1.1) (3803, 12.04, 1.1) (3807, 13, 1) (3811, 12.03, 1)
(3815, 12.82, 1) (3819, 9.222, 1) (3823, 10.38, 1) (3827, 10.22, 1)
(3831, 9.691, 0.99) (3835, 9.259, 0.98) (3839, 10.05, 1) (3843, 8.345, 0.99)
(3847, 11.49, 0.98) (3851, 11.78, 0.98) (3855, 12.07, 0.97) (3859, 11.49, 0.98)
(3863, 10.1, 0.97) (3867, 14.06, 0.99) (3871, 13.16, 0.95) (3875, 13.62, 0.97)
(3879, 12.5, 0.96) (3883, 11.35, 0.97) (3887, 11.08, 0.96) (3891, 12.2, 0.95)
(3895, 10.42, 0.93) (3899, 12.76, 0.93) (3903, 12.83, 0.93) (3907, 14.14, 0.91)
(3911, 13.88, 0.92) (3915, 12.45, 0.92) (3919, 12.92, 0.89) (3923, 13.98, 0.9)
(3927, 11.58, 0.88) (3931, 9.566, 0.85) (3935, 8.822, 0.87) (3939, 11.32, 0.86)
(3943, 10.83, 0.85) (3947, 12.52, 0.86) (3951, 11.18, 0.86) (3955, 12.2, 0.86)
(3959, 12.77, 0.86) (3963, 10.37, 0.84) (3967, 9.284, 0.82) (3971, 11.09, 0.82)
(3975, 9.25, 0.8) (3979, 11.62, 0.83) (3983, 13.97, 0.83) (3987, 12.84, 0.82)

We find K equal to 4.1 angstrom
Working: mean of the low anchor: 12.6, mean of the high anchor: 12.2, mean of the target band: 10.4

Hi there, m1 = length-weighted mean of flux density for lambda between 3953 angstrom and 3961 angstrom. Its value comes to 12.5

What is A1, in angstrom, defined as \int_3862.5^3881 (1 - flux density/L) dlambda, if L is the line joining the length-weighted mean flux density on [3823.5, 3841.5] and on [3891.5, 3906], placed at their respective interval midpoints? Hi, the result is -2.8 angstrom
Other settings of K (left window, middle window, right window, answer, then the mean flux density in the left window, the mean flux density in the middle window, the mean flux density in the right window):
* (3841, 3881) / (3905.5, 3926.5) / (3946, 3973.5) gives -3.3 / 11.9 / 13.3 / 11.3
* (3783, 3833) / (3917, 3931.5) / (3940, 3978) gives -1.6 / 10.9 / 12.3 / 11.1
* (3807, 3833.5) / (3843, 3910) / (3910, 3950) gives -4.7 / 10.9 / 12.1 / 11.7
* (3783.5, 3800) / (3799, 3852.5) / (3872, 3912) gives 1.8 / 10.4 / 10.7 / 12.5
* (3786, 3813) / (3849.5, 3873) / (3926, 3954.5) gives -2.5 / 11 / 12.1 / 10.9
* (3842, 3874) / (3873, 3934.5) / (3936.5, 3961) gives -2.8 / 11.7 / 12.3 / 11.7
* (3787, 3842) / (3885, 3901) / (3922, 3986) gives -1.0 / 10.6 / 11.6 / 11.3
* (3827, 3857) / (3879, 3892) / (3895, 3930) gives 0.3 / 10.4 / 11.6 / 12.8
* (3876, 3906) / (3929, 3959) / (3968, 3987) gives 1.7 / 12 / 11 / 11.5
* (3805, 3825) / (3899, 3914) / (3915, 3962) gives -2.4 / 11.5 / 13.4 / 11.6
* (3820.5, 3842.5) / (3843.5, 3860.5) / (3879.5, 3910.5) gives -1.3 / 9.8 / 11.4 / 12.2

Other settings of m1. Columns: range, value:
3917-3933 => 12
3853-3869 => 11.9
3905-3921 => 13.3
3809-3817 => 12.4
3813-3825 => 10.8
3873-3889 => 12.1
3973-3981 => 10.4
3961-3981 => 10.3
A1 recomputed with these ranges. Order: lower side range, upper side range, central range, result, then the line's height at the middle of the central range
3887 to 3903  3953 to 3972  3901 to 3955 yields -2.4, 11.5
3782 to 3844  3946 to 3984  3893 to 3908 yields -1.9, 11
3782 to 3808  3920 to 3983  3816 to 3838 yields 2.3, 11.1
